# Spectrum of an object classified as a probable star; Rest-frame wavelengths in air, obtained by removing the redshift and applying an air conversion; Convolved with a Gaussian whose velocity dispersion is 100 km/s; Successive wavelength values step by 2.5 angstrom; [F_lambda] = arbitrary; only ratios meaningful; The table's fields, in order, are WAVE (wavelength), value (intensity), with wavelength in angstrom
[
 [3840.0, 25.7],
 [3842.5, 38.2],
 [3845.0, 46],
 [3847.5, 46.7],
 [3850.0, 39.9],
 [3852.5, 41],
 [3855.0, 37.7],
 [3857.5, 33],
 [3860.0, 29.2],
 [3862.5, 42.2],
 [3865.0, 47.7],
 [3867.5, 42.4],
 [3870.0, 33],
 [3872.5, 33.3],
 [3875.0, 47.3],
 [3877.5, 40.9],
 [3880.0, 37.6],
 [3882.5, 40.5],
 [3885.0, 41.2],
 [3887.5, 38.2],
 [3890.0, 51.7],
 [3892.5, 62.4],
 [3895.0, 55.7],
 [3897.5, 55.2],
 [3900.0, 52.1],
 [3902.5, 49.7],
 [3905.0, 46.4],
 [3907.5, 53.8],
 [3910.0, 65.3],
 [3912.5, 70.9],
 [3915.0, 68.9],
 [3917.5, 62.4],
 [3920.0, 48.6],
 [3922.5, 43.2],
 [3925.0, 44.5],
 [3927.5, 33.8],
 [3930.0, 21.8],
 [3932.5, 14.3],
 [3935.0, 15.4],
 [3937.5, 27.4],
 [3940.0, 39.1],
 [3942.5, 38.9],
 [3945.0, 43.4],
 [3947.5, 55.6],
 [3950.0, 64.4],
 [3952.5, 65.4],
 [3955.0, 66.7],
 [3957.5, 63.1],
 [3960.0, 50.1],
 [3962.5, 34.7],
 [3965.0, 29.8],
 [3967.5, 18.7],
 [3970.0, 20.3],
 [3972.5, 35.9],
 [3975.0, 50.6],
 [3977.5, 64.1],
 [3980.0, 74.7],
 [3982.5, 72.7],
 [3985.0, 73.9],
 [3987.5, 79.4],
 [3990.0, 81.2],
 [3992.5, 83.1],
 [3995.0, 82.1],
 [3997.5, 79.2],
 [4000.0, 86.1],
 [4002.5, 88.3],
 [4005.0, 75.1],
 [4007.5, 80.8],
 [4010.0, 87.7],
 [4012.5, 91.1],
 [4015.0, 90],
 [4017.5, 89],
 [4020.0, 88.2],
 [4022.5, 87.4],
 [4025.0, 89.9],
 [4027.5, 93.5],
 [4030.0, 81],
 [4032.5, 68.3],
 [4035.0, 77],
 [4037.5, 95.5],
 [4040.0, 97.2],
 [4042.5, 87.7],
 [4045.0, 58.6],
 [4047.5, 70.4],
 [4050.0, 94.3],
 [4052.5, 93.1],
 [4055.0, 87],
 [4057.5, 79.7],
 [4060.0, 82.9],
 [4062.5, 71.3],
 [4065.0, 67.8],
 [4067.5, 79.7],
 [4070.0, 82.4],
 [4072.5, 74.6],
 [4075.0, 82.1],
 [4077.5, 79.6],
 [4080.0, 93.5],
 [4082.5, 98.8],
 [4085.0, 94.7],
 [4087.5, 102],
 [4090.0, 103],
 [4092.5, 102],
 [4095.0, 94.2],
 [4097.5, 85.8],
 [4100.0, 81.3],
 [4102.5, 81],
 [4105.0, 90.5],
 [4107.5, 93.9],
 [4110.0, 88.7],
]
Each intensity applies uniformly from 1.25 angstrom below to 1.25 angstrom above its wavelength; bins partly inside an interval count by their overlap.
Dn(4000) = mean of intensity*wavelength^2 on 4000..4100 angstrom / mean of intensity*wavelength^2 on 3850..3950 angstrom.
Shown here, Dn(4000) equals 2.10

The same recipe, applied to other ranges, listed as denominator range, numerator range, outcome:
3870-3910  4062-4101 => 2.04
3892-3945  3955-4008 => 1.42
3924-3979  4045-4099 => 2.23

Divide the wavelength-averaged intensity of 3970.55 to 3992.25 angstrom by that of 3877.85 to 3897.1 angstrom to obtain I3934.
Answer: 1.40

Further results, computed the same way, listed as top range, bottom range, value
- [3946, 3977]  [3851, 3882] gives 1.20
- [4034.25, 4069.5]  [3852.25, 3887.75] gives 2.10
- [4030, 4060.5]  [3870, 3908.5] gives 1.77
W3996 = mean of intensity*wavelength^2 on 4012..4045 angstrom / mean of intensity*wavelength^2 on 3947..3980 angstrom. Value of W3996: 1.84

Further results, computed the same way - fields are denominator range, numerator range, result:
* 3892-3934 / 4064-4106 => 1.94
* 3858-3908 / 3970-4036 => 1.85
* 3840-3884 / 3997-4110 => 2.40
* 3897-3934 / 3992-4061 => 1.85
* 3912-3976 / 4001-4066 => 2.03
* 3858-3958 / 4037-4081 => 1.91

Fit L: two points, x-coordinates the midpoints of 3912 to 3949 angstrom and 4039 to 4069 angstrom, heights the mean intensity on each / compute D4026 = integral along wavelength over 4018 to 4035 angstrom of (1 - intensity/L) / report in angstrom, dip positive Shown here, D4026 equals -2.97 angstrom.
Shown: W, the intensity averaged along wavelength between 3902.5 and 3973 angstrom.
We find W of 44.6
